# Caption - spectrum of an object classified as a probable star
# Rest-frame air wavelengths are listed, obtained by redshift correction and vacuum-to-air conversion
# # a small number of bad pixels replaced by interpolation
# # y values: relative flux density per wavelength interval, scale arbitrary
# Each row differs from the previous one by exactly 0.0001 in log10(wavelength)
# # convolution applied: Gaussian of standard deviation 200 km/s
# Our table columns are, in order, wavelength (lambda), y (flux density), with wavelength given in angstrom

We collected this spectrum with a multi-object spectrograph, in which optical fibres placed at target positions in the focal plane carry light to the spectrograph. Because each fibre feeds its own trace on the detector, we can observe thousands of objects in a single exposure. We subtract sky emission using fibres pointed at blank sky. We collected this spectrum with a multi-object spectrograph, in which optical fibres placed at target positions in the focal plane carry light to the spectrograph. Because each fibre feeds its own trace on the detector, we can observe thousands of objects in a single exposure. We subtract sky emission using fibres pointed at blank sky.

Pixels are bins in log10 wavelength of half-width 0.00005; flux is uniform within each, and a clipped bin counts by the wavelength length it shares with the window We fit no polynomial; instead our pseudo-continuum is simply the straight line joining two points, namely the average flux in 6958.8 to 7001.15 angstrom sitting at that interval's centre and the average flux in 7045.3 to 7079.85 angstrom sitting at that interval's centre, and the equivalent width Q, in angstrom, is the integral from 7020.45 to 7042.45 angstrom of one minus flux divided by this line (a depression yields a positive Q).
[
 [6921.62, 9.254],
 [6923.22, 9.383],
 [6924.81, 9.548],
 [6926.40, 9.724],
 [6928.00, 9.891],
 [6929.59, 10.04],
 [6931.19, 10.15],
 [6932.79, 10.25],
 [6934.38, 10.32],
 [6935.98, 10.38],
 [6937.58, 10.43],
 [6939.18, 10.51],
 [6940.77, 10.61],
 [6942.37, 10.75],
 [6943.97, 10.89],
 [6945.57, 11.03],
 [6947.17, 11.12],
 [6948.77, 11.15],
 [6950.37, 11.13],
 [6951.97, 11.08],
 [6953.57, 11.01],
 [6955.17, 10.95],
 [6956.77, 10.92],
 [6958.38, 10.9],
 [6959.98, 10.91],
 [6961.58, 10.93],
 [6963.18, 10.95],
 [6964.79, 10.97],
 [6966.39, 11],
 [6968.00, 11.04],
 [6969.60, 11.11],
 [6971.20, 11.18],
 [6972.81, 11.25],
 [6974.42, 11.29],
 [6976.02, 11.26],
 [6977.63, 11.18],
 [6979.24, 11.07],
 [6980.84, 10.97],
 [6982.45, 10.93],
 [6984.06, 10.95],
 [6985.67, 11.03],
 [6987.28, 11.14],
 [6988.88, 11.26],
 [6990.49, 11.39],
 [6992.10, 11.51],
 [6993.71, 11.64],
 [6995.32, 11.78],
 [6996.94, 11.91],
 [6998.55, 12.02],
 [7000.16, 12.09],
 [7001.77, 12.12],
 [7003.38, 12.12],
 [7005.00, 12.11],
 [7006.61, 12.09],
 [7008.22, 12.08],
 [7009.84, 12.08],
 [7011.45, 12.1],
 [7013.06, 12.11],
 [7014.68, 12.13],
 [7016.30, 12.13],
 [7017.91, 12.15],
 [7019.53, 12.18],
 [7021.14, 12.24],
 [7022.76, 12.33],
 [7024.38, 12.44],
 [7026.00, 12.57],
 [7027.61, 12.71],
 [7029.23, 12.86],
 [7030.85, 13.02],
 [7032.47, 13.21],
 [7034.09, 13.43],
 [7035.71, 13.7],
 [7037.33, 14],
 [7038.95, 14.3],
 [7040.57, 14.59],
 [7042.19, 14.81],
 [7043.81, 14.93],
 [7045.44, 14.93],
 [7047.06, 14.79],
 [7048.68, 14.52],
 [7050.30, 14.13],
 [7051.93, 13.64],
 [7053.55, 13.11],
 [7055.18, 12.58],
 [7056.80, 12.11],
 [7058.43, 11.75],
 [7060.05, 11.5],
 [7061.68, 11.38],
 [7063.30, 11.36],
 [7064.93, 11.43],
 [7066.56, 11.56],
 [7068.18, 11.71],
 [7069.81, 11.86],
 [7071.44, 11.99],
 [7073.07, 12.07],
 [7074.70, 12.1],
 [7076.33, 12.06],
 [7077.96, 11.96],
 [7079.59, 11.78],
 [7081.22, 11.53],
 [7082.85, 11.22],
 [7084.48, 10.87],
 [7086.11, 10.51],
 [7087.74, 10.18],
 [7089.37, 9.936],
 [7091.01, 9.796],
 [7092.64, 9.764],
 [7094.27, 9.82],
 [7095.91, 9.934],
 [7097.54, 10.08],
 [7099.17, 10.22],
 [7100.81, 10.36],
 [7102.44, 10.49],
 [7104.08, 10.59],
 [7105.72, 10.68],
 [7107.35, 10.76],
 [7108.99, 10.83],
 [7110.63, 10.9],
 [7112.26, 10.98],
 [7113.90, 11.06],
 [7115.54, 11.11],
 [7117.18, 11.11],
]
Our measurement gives -2.3 angstrom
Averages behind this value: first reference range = 11.3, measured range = 13.3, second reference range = 12.4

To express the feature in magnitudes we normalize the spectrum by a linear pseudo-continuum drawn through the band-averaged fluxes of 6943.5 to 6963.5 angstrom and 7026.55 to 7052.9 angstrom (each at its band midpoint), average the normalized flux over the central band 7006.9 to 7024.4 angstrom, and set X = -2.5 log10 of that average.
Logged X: 0.08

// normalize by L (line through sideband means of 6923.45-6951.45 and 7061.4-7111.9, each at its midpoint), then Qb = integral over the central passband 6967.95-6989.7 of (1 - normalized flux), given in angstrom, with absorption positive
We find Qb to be -1.09 angstrom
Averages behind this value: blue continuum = 10.5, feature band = 11.1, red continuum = 11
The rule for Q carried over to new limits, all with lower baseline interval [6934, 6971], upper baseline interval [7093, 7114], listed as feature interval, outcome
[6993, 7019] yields -3.15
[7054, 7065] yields -1.24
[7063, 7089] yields -2.29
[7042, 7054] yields -4.22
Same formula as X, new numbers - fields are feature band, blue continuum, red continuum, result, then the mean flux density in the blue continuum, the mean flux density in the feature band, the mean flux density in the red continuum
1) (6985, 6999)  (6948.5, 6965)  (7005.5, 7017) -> 0.02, 11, 11.5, 12.1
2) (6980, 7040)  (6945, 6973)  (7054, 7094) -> -0.09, 11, 12.2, 11.4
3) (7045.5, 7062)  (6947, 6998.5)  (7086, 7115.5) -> -0.22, 11.2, 13.1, 10.4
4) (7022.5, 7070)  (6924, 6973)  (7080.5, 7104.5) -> -0.24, 10.7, 13.1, 10.3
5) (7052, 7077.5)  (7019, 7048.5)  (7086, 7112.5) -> 0.01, 13.5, 12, 10.3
